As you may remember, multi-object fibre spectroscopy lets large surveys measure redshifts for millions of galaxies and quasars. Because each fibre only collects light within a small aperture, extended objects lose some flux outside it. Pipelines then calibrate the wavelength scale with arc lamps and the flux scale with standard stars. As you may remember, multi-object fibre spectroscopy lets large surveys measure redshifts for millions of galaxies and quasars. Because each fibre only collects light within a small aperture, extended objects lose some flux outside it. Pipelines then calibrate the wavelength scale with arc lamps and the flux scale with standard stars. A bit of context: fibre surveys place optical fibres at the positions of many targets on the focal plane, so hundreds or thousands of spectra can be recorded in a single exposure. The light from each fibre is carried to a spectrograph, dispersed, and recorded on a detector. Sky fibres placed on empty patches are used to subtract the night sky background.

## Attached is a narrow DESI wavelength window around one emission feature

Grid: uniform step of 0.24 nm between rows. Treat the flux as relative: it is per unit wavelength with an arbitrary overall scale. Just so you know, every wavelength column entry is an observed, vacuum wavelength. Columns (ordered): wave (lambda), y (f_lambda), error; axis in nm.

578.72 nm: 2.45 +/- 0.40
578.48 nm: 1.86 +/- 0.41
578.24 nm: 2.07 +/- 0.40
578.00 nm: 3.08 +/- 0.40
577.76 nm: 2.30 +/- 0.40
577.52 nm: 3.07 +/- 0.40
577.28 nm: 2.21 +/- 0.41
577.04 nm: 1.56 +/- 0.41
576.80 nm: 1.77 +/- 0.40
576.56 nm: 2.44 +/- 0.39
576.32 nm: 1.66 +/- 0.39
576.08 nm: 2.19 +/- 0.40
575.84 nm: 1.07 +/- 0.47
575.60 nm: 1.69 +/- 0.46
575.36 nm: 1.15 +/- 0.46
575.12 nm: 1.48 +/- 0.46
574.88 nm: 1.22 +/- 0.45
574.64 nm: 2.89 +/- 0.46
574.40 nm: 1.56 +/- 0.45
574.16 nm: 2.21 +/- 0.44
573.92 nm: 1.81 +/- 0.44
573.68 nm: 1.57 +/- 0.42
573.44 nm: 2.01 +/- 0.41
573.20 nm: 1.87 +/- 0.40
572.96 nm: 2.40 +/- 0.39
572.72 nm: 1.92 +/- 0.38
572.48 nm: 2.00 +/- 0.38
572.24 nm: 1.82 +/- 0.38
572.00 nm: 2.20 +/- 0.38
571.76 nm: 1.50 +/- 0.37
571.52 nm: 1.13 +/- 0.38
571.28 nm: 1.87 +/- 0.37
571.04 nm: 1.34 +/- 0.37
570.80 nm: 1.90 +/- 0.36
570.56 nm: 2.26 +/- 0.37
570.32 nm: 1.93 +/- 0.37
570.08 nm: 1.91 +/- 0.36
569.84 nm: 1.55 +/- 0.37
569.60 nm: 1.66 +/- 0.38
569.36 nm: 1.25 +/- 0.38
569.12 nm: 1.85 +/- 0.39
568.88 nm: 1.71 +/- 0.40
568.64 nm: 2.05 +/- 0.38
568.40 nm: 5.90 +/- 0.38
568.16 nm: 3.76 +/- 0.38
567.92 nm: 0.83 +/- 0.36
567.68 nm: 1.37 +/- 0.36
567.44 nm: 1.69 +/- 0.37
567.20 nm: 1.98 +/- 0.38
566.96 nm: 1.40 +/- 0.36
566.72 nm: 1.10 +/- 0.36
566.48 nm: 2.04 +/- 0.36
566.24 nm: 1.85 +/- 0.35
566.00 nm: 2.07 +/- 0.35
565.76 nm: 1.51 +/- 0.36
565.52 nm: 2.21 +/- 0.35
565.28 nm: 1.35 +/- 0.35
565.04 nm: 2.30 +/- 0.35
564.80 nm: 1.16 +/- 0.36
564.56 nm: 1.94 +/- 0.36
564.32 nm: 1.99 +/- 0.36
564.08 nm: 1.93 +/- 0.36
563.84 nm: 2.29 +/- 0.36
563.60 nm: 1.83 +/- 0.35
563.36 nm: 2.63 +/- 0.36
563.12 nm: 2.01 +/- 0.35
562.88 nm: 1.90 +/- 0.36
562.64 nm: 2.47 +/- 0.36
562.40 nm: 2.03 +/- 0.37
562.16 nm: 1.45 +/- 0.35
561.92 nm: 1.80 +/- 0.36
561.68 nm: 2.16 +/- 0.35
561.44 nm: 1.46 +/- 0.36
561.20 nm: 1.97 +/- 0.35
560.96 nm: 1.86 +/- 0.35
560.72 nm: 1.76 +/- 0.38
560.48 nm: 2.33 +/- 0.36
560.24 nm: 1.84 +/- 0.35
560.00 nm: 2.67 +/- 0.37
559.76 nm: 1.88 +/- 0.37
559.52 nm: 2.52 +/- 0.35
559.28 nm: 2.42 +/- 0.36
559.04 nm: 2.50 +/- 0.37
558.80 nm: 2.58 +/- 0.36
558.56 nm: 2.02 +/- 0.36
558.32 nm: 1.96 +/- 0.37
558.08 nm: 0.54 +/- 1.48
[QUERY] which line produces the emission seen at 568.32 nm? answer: H-beta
